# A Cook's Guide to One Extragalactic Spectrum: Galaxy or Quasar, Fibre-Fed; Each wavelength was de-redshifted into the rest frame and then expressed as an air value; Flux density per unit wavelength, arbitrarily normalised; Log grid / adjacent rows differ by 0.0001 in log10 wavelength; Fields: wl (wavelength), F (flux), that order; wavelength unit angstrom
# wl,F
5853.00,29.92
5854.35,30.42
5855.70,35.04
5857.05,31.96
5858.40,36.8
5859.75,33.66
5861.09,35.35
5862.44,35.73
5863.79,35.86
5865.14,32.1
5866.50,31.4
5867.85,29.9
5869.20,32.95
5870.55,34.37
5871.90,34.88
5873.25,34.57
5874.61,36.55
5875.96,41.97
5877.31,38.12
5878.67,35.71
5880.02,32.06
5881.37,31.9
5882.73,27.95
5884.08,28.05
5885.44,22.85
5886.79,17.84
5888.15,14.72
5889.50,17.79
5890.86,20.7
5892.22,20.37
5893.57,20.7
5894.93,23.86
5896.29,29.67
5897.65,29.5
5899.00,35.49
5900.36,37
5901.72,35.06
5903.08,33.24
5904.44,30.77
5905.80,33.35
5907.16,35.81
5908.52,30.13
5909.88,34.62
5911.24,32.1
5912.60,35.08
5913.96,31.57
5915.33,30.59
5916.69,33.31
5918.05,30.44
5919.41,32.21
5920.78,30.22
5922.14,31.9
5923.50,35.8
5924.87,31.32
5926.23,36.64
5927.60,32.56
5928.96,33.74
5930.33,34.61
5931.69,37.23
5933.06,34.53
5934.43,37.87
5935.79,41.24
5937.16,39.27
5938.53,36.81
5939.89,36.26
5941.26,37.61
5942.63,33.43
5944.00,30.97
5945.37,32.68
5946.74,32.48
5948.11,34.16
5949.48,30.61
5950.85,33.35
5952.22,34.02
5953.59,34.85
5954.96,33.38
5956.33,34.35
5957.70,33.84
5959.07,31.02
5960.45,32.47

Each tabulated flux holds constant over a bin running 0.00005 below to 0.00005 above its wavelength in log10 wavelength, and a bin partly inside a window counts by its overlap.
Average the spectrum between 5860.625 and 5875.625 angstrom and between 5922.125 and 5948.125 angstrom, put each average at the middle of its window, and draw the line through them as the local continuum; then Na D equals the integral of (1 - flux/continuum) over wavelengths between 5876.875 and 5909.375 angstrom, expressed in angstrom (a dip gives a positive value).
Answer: 5.75 angstrom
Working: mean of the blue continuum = 34.1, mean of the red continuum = 35.2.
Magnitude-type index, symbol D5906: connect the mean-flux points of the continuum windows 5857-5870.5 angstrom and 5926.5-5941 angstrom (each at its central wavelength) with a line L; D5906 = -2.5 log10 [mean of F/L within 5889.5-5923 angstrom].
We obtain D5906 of 0.16 mag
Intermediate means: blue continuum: 33.7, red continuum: 36.5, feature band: 30.5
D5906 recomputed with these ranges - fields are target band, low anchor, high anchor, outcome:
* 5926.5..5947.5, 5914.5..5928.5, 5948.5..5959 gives -0.08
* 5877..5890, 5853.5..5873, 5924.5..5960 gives 0.27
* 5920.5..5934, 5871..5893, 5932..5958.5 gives -0.03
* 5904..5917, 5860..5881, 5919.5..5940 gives 0.07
